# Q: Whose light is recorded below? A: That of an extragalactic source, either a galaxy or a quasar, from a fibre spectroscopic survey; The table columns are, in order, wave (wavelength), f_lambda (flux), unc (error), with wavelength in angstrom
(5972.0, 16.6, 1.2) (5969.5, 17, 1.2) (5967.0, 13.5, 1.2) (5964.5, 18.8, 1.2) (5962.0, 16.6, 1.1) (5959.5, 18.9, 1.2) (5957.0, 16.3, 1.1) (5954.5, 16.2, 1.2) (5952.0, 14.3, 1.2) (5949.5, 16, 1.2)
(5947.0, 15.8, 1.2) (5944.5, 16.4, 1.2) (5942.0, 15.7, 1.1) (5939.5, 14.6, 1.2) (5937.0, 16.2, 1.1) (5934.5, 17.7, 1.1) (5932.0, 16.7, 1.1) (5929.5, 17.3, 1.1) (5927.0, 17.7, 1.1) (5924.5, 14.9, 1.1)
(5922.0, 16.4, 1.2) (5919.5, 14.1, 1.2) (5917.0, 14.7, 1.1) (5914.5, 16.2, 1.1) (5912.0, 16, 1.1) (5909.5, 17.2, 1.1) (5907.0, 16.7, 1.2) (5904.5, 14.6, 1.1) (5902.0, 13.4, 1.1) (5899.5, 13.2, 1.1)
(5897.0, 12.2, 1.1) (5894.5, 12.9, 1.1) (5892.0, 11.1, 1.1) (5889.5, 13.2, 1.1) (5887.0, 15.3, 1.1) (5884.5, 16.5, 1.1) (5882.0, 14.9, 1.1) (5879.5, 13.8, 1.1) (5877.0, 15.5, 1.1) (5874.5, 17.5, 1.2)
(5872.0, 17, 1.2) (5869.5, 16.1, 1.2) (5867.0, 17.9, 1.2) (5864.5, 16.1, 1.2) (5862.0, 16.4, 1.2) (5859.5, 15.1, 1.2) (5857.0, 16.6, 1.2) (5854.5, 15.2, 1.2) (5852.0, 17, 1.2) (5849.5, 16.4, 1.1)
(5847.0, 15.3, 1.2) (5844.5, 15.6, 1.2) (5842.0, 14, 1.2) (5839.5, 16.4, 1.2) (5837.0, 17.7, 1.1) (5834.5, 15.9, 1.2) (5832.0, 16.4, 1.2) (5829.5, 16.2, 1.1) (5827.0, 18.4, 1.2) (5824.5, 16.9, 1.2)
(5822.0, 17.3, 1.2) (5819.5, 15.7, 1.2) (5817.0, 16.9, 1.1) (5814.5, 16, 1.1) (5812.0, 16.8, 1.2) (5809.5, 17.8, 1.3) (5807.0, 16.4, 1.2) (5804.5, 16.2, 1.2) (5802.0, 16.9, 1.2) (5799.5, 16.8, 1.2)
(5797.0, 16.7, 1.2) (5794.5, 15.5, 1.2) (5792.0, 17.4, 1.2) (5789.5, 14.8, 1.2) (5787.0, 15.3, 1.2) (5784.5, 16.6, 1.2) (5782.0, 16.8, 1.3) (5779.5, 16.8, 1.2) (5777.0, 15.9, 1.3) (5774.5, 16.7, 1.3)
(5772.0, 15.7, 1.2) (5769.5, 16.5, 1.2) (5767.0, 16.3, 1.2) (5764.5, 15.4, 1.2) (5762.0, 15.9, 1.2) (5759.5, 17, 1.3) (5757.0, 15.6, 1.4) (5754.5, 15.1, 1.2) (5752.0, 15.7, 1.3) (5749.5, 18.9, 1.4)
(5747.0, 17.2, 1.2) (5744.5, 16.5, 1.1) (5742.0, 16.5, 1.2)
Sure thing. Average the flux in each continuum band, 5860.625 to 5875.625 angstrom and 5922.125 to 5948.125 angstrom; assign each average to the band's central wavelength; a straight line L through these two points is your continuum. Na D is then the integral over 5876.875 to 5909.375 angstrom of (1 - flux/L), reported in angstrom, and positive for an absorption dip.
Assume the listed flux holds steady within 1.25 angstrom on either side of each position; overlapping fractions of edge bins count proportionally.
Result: 4.8 angstrom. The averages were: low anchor 16.8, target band 14.2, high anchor 16.3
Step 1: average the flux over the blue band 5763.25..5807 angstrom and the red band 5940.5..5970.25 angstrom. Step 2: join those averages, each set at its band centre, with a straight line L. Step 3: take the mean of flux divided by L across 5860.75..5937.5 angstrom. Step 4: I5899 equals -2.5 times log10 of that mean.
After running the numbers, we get 0.06 mag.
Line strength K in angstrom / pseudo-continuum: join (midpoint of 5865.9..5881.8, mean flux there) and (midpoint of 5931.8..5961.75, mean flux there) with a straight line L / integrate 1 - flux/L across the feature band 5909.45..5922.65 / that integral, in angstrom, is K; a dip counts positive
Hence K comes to 0.5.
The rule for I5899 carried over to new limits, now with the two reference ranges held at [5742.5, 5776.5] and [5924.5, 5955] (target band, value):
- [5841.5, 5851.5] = 0.05 mag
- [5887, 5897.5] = 0.26 mag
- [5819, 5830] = -0.05 mag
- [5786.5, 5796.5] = 0.03 mag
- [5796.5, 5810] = -0.03 mag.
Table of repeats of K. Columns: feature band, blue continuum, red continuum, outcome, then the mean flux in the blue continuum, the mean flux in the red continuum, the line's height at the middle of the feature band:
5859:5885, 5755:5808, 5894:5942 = -0.6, 16.2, 15.5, 15.7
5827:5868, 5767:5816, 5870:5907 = -2.4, 16.4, 14.5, 15.3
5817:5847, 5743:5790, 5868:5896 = -1.7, 16.3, 14.9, 15.5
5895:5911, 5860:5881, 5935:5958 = 1.5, 16.2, 15.8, 16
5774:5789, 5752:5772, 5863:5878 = -0.2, 15.9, 16.7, 16.1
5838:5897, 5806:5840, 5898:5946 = 3.3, 16.8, 15.8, 16.3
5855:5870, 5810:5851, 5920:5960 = 0.0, 16.4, 16.2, 16.3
